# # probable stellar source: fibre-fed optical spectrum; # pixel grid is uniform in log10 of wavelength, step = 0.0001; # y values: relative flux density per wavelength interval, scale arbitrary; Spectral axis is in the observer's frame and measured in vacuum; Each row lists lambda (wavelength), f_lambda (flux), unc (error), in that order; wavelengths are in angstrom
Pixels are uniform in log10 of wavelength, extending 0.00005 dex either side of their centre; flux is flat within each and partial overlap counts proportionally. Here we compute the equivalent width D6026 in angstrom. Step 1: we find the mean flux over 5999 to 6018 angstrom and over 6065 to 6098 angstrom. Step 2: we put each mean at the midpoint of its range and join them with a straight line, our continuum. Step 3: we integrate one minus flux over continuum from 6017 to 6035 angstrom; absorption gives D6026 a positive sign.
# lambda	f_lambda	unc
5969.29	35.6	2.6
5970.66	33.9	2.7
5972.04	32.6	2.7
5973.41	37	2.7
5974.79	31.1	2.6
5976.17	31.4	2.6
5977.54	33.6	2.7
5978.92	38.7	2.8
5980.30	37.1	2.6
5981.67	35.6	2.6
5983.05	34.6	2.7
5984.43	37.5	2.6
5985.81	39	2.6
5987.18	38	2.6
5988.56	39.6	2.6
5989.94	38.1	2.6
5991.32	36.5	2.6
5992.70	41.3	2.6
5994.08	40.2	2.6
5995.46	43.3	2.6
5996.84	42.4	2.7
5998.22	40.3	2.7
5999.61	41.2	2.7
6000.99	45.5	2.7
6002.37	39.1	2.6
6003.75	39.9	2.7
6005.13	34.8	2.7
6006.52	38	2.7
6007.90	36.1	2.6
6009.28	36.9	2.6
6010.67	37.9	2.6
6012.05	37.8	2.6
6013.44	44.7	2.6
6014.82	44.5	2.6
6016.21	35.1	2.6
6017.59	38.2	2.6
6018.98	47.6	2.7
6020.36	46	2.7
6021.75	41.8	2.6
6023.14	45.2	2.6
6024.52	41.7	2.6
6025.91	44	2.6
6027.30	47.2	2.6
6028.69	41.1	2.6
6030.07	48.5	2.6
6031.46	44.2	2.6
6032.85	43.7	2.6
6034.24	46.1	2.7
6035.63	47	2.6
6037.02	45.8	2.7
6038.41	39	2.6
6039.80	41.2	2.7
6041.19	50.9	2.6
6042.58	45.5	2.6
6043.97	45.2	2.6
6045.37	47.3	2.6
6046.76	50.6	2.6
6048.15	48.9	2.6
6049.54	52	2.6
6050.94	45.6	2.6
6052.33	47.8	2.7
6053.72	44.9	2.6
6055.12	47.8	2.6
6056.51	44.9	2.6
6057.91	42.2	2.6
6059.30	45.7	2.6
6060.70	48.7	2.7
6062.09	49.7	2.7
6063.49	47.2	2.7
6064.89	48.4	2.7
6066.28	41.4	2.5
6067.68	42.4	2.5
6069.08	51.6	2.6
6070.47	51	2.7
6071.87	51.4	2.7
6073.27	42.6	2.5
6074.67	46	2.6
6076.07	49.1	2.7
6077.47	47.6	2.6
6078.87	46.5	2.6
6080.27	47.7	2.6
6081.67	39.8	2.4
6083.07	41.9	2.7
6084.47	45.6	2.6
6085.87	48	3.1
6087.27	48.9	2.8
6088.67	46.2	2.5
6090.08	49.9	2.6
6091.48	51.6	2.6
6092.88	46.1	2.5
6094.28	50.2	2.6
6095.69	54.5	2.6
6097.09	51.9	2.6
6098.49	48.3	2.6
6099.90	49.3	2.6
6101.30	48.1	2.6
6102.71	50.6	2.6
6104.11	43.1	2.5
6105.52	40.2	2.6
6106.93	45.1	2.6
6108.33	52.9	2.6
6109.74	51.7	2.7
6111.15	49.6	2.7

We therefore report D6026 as -1.3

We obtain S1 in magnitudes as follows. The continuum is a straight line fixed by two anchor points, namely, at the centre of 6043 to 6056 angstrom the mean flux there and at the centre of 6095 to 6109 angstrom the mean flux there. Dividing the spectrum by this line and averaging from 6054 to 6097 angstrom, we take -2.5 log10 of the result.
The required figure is 0.02 mag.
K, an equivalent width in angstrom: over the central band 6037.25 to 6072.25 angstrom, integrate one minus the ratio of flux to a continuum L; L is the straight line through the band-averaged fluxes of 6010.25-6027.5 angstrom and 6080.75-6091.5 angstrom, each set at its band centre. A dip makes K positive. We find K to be -1.9 angstrom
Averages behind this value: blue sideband 42.4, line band 46.8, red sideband 46.2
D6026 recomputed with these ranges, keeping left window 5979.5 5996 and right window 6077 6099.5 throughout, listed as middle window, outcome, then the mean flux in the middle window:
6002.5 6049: -1.2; 43.1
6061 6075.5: -0.4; 47.2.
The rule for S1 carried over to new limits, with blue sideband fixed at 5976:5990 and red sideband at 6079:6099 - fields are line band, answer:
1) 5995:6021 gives -0.03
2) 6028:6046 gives -0.06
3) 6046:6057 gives -0.09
